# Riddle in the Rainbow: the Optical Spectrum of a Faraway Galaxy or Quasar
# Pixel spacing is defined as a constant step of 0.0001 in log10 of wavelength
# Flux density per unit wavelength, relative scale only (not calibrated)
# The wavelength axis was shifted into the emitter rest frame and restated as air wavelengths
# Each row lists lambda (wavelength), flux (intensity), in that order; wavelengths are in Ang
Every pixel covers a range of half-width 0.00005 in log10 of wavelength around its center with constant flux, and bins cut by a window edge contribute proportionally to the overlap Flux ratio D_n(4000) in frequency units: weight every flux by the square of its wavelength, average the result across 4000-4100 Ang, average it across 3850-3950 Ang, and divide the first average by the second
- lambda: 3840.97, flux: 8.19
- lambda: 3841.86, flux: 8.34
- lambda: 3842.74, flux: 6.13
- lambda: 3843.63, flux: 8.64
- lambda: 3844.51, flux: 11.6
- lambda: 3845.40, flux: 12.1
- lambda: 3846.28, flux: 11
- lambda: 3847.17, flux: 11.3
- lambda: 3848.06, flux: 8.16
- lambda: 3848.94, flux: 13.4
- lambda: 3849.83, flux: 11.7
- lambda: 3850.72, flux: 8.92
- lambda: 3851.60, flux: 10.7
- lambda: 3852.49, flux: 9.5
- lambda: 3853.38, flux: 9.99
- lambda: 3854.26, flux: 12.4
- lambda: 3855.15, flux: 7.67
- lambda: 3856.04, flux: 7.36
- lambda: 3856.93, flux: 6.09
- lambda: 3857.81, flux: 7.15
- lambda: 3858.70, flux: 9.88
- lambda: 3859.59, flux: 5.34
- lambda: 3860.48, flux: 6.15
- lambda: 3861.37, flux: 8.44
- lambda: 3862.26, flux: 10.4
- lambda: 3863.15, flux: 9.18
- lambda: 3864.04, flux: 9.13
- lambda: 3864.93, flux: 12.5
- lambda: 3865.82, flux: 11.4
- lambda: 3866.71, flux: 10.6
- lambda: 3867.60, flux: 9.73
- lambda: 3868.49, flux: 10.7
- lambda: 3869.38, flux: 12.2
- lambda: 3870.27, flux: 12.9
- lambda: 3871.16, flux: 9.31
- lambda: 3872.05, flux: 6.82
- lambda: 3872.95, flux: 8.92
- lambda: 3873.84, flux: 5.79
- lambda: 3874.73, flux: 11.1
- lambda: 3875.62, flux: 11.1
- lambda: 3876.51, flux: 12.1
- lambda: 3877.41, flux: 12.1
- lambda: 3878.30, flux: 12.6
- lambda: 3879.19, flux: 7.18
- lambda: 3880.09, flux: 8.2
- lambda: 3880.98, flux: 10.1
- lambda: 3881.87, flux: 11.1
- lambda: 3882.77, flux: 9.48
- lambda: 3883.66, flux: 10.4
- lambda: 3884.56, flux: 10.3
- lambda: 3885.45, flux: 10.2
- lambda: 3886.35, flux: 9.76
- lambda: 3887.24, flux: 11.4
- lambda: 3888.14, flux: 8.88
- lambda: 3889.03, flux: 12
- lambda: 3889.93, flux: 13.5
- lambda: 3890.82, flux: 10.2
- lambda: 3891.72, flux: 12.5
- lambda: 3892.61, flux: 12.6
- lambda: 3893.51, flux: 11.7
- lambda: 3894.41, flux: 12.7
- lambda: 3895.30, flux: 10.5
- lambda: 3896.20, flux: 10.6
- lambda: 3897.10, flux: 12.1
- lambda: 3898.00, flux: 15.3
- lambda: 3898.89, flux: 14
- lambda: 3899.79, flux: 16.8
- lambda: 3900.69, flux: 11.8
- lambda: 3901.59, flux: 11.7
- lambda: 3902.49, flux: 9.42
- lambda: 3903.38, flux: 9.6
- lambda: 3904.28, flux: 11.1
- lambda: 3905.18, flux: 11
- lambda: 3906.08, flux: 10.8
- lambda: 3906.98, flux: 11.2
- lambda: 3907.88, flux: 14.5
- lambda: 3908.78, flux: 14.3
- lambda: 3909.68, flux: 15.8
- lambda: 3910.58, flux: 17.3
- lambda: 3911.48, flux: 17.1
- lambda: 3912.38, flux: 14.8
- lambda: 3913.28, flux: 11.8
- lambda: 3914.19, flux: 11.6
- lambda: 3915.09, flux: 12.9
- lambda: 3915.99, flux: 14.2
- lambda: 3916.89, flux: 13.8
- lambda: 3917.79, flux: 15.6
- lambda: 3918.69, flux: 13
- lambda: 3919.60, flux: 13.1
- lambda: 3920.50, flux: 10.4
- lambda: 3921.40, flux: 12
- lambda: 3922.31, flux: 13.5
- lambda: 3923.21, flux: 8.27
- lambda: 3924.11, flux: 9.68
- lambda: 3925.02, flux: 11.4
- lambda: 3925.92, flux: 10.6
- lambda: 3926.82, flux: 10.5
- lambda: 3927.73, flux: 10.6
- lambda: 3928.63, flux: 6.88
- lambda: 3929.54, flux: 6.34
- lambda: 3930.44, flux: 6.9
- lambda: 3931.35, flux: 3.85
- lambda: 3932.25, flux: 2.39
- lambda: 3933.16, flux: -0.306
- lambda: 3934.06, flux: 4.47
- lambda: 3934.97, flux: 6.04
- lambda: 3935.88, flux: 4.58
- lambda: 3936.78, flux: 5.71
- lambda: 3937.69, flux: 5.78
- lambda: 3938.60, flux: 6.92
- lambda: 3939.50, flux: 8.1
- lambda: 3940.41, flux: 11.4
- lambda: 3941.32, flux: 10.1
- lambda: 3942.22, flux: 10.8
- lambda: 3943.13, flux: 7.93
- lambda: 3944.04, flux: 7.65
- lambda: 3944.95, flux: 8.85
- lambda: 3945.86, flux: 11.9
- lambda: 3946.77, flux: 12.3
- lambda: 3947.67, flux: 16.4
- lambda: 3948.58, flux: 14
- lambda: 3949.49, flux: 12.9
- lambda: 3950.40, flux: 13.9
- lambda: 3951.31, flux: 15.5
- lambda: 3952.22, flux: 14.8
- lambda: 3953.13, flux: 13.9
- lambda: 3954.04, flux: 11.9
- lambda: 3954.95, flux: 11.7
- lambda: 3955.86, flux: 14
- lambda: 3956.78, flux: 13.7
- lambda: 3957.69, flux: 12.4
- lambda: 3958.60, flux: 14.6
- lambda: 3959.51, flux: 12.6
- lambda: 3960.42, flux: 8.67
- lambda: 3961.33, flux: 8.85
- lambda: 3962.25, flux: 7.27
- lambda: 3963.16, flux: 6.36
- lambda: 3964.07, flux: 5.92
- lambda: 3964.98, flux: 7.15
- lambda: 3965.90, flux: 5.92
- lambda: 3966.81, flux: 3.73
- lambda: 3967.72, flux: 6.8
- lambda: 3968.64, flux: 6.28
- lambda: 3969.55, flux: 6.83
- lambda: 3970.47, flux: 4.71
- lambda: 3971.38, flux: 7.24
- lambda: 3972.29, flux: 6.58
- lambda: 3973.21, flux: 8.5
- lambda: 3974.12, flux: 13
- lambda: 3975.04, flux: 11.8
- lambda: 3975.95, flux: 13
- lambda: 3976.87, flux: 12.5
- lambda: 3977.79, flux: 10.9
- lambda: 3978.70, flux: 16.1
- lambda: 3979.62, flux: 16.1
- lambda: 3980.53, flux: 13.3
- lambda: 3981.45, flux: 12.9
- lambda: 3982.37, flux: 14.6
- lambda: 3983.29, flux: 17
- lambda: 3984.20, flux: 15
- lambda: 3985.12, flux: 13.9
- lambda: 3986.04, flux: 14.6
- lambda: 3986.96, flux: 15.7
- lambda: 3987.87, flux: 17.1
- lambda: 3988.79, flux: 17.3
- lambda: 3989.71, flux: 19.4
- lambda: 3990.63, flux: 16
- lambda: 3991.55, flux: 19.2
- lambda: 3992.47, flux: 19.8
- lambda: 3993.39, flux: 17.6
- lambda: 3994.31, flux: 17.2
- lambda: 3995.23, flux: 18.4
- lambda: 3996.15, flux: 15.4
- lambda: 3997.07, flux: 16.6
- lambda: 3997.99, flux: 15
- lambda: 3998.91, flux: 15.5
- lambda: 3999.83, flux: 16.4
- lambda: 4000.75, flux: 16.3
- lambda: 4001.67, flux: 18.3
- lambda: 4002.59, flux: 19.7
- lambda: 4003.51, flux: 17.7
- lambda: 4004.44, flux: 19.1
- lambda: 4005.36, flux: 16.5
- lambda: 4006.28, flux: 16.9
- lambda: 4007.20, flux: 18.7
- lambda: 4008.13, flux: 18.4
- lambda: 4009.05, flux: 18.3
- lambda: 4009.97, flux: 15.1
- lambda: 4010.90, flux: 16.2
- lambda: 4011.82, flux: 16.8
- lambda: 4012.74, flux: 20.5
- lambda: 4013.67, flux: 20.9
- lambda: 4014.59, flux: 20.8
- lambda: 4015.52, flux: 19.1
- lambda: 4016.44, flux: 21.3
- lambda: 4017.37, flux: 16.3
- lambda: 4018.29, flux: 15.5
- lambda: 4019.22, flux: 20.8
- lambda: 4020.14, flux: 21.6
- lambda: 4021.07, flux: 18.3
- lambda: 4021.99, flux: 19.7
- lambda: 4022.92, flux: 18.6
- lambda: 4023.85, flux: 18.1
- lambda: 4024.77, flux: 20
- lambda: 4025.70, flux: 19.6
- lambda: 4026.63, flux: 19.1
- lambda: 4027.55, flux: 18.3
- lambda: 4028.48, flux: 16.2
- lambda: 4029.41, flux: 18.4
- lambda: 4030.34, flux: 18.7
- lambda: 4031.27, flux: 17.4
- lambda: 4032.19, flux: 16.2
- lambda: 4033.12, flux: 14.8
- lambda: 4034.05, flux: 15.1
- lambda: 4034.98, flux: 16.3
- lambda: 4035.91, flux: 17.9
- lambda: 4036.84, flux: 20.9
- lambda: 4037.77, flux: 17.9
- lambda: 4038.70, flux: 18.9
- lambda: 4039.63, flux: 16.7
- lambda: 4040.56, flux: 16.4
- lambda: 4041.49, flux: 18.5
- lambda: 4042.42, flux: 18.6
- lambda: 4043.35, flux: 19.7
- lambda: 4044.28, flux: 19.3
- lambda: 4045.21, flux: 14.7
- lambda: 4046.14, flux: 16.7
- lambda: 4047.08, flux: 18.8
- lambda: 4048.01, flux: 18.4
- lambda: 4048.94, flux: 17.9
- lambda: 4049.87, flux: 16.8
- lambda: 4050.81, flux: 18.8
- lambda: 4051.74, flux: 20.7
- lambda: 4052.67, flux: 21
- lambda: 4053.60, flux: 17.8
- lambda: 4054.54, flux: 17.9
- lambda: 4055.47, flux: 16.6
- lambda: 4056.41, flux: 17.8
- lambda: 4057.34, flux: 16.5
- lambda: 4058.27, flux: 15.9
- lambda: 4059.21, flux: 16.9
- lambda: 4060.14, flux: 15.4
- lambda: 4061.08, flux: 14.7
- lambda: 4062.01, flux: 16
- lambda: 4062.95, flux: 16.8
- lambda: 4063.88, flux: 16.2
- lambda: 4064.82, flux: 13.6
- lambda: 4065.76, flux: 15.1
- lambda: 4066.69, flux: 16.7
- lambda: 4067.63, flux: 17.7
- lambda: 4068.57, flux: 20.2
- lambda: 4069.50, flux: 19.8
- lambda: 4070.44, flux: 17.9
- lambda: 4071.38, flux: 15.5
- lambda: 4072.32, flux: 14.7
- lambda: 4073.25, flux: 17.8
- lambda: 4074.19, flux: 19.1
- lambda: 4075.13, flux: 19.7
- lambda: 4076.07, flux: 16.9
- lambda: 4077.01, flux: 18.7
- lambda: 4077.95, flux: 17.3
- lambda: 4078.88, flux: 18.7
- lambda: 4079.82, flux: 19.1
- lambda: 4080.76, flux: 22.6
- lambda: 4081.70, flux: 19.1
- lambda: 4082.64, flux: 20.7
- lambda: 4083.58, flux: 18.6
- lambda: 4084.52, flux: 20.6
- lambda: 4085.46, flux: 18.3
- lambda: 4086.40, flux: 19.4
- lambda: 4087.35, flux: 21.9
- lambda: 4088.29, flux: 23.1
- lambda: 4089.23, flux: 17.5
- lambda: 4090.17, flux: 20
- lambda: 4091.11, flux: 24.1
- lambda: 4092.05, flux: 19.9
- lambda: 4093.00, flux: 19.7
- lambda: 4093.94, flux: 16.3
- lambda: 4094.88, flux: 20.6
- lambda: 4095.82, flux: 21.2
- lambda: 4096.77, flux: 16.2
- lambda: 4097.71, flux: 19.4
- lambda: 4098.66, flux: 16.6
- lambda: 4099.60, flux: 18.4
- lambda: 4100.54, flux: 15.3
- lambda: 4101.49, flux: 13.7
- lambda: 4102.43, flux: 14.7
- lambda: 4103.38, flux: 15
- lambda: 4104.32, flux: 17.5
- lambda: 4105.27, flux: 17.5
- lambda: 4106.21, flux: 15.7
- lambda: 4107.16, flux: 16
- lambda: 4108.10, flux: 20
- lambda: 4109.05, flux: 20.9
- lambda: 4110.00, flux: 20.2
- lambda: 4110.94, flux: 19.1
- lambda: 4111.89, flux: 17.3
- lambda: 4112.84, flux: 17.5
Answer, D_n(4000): 1.9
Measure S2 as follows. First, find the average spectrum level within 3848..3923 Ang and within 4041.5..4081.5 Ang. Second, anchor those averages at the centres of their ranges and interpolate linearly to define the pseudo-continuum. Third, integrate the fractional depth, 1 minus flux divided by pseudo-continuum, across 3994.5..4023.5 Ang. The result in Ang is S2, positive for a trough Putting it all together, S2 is -4.2 Ang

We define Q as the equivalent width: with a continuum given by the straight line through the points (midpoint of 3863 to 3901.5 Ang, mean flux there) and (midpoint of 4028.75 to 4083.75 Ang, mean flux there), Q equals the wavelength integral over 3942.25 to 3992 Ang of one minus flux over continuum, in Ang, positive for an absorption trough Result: 8.4 Ang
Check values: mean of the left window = 11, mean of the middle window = 11.9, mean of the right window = 17.7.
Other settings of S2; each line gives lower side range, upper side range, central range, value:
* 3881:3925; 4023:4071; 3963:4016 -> 3.7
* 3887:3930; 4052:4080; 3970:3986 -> 2.4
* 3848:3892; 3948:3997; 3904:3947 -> 4.3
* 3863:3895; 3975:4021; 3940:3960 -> 2.7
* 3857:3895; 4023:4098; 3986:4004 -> -2.2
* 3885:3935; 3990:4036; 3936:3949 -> 3.6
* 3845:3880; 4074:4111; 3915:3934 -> 3.9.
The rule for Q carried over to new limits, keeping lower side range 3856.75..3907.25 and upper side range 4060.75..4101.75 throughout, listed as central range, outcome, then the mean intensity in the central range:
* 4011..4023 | -2.5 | 19.2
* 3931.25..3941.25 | 5.6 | 5.59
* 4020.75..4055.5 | -3.0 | 18.1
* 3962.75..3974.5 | 6.0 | 6.81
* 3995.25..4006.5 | -1.3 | 17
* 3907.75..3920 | -2.6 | 14.3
